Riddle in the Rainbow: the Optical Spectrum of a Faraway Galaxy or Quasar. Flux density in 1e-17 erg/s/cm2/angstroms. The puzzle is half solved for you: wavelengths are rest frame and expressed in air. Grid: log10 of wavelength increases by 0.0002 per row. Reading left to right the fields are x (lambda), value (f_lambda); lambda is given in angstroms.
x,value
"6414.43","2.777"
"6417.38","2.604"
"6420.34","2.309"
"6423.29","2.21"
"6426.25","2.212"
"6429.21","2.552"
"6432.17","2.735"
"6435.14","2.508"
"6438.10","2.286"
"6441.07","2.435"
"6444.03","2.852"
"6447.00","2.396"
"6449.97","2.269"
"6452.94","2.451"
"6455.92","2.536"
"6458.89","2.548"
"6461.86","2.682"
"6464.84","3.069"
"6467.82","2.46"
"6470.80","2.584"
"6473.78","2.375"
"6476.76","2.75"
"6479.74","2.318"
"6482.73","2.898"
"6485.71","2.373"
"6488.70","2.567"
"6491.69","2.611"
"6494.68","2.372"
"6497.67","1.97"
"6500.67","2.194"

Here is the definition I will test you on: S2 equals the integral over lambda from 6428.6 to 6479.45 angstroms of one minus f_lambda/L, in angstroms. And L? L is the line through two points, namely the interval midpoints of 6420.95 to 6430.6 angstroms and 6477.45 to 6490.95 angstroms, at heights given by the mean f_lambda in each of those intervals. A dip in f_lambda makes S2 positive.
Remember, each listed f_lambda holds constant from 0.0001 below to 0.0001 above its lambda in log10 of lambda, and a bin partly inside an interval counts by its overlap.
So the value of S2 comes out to -2.5 angstroms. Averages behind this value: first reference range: 2.32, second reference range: 2.56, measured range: 2.55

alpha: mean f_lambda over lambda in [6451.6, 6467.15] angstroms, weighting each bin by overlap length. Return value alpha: 2.65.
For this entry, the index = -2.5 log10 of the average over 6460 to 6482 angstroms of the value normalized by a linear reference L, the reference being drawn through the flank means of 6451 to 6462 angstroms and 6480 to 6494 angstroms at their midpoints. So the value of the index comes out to -0.03 mag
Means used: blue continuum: 2.53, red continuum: 2.57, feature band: 2.61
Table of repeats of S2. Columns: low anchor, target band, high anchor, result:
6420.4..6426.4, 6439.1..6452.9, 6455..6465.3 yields 0.2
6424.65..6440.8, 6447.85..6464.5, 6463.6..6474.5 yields 0.2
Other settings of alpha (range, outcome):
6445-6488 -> 2.55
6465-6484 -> 2.6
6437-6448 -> 2.5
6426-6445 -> 2.52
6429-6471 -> 2.56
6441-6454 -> 2.49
